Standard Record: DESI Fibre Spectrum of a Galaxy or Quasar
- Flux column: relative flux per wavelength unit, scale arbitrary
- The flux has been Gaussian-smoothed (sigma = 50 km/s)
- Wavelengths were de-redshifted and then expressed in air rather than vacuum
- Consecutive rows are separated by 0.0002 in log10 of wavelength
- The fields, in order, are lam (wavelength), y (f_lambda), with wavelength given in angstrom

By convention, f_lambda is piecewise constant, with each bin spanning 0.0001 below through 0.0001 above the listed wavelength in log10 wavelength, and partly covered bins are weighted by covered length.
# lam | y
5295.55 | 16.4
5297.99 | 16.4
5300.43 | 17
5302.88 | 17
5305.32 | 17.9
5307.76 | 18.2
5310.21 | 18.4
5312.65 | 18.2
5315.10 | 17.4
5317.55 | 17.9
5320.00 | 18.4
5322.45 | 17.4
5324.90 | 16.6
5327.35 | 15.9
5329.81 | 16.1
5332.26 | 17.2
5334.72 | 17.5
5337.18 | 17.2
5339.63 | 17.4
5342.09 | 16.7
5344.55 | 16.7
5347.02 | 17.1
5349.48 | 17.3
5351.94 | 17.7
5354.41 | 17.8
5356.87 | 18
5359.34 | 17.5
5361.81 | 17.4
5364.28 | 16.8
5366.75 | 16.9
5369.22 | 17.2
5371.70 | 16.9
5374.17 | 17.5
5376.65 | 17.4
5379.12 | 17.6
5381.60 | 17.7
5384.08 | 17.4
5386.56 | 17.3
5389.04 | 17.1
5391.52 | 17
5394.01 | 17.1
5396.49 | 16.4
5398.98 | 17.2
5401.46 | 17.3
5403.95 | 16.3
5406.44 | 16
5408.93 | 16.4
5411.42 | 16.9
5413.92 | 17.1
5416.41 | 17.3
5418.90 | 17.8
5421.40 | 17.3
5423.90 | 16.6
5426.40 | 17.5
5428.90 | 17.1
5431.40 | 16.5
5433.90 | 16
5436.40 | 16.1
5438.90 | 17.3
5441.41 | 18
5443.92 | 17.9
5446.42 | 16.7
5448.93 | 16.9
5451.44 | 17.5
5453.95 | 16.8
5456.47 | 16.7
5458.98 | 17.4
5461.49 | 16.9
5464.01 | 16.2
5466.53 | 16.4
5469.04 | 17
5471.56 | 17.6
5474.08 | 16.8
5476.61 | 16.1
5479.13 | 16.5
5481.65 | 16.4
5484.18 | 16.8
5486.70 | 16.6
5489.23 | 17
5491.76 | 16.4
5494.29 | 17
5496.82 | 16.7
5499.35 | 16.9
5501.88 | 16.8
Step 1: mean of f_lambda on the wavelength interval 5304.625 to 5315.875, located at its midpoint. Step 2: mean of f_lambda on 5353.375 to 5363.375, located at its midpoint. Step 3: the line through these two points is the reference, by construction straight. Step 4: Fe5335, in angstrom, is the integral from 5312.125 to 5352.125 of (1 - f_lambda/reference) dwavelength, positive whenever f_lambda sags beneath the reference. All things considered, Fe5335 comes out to 1.5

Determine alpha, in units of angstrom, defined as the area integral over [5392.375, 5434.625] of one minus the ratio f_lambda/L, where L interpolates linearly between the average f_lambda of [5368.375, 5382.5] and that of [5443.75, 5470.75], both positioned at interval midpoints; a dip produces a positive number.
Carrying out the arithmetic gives 0.7 angstrom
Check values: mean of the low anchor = 17.4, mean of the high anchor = 16.9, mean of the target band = 16.9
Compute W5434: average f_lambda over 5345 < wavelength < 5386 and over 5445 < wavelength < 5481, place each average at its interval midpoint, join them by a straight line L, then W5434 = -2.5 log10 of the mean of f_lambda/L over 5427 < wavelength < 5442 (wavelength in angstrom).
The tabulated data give 0.01 mag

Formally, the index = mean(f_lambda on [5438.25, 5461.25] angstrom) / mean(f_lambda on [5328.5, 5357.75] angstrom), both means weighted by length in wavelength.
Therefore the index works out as 1.00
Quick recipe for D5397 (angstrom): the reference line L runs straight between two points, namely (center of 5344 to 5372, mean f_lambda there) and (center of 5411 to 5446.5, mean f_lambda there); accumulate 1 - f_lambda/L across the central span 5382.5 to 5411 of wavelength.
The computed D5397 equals 0.5 angstrom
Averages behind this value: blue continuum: 17.3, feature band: 16.9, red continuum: 17.1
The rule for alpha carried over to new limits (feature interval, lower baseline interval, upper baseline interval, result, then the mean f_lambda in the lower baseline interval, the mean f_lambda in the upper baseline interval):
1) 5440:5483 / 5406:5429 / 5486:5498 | -0.18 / 17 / 16.7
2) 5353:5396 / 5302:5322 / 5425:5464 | 0.42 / 17.9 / 17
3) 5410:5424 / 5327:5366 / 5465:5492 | -0.24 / 17.2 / 16.7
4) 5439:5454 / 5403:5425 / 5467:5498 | -0.48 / 16.9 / 16.7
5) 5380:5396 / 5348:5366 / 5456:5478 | 0.05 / 17.5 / 16.8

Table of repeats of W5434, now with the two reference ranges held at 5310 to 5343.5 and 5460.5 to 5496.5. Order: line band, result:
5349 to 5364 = -0.03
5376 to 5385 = -0.03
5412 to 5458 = -0.01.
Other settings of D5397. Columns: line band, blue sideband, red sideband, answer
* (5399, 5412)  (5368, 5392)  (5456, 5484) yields 0.40 angstrom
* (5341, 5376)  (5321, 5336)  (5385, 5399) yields -0.73 angstrom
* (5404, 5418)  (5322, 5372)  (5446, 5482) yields 0.18 angstrom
